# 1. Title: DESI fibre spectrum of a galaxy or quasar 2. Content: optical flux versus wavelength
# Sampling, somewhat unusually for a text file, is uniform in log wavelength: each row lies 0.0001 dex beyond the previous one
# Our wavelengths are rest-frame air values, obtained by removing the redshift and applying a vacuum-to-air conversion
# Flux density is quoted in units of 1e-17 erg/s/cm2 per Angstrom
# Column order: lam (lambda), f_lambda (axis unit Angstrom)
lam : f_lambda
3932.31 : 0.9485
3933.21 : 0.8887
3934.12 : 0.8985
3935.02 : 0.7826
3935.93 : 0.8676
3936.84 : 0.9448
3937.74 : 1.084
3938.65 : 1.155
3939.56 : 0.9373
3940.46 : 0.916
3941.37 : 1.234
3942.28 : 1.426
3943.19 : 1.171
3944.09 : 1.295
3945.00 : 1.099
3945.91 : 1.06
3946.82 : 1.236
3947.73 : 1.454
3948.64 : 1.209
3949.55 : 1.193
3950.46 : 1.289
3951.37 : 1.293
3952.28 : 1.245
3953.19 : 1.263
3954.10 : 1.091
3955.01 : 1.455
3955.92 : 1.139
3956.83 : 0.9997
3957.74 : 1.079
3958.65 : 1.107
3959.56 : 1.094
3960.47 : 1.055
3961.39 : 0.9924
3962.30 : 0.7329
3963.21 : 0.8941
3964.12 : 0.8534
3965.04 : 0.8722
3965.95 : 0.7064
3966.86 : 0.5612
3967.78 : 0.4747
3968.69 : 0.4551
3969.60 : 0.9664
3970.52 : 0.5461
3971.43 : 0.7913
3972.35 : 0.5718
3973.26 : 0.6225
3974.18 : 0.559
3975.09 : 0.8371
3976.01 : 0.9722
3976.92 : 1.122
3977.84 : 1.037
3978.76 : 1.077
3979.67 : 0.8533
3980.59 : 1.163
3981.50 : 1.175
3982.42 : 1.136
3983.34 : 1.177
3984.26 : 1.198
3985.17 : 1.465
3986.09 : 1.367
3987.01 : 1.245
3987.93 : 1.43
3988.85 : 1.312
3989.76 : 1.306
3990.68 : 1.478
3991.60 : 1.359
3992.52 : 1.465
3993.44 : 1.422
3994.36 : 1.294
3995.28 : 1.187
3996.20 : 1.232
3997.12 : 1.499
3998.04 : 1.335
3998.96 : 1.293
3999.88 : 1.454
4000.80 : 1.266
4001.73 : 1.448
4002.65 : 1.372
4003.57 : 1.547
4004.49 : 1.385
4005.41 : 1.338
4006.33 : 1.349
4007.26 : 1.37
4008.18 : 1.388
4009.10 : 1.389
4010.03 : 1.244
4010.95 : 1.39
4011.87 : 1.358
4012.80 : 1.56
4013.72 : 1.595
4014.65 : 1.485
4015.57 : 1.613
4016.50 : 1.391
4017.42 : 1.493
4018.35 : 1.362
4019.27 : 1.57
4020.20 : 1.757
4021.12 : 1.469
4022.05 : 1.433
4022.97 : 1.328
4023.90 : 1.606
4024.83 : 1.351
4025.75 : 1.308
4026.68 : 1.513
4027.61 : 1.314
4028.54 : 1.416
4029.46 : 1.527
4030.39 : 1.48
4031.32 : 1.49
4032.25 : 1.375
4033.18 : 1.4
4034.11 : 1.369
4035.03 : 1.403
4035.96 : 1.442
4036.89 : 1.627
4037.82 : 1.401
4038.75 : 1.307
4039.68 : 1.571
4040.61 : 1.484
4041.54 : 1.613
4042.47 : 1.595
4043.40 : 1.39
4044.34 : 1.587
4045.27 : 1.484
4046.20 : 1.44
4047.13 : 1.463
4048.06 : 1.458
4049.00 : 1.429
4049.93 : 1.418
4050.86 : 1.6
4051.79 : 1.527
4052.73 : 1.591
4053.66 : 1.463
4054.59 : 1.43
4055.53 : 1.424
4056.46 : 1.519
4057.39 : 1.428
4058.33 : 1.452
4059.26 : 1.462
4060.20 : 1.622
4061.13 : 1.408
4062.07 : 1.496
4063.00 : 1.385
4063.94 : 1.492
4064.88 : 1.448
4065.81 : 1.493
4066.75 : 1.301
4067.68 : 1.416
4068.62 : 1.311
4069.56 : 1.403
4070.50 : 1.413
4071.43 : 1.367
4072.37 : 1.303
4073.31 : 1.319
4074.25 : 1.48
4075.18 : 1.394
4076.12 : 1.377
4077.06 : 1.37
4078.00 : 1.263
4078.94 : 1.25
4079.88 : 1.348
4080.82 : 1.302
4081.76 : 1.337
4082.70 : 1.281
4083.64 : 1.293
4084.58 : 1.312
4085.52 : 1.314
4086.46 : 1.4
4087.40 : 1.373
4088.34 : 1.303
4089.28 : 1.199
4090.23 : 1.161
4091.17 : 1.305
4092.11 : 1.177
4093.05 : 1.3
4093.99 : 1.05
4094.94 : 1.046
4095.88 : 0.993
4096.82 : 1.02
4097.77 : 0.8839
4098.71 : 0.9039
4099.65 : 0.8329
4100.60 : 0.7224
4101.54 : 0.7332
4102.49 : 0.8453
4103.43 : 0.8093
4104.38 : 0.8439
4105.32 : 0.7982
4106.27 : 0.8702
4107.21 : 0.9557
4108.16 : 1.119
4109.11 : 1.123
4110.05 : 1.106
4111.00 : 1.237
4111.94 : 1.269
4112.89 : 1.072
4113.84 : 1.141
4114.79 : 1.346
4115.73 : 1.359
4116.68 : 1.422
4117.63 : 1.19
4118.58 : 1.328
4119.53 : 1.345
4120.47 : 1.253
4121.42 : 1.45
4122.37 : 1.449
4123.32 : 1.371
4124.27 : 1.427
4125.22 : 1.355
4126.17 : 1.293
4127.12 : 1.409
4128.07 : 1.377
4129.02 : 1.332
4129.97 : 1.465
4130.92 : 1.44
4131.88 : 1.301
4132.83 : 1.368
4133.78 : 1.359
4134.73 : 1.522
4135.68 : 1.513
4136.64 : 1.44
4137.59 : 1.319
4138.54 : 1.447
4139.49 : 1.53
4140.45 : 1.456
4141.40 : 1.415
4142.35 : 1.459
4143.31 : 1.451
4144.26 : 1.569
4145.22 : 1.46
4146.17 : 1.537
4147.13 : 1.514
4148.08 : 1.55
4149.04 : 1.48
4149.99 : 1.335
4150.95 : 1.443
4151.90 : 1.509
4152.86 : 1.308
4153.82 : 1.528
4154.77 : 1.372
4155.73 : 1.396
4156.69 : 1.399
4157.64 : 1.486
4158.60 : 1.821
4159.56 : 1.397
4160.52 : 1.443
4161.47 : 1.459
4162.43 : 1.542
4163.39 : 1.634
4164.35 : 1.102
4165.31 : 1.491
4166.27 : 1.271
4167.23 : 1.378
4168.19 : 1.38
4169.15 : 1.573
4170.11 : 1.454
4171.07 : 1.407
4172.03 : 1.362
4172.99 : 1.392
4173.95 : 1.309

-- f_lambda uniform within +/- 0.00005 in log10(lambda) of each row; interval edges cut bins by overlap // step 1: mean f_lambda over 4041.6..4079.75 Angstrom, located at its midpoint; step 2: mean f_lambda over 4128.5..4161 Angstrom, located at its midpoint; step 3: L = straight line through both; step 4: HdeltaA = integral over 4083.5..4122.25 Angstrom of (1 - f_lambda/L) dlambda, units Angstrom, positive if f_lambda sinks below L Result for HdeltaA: 8.5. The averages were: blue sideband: 1.44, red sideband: 1.45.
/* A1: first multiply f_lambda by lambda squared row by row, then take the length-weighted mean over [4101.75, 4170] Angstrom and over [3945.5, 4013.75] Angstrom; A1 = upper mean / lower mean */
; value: 1.26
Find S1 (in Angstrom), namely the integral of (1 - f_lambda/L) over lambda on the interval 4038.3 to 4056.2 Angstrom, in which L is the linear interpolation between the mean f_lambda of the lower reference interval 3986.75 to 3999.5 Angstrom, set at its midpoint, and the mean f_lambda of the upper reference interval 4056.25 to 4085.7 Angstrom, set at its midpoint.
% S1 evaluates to -1.5 Angstrom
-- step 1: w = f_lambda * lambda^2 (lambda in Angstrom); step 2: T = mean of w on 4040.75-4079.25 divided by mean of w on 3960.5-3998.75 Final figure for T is 1.43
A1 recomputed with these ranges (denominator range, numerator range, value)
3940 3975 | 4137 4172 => 1.61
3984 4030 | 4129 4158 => 1.10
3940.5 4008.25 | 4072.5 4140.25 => 1.16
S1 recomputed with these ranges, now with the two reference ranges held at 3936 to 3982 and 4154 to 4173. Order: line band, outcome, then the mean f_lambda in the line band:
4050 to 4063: -2.9 Angstrom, 1.49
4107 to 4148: 0.2 Angstrom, 1.36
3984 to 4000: -4.1 Angstrom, 1.35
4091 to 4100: 1.7 Angstrom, 1.05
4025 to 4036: -2.5 Angstrom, 1.42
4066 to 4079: -1.2 Angstrom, 1.36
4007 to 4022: -4.5 Angstrom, 1.47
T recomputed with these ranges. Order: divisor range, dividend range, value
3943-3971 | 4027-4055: 1.49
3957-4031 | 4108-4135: 1.15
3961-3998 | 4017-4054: 1.45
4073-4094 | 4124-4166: 1.14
